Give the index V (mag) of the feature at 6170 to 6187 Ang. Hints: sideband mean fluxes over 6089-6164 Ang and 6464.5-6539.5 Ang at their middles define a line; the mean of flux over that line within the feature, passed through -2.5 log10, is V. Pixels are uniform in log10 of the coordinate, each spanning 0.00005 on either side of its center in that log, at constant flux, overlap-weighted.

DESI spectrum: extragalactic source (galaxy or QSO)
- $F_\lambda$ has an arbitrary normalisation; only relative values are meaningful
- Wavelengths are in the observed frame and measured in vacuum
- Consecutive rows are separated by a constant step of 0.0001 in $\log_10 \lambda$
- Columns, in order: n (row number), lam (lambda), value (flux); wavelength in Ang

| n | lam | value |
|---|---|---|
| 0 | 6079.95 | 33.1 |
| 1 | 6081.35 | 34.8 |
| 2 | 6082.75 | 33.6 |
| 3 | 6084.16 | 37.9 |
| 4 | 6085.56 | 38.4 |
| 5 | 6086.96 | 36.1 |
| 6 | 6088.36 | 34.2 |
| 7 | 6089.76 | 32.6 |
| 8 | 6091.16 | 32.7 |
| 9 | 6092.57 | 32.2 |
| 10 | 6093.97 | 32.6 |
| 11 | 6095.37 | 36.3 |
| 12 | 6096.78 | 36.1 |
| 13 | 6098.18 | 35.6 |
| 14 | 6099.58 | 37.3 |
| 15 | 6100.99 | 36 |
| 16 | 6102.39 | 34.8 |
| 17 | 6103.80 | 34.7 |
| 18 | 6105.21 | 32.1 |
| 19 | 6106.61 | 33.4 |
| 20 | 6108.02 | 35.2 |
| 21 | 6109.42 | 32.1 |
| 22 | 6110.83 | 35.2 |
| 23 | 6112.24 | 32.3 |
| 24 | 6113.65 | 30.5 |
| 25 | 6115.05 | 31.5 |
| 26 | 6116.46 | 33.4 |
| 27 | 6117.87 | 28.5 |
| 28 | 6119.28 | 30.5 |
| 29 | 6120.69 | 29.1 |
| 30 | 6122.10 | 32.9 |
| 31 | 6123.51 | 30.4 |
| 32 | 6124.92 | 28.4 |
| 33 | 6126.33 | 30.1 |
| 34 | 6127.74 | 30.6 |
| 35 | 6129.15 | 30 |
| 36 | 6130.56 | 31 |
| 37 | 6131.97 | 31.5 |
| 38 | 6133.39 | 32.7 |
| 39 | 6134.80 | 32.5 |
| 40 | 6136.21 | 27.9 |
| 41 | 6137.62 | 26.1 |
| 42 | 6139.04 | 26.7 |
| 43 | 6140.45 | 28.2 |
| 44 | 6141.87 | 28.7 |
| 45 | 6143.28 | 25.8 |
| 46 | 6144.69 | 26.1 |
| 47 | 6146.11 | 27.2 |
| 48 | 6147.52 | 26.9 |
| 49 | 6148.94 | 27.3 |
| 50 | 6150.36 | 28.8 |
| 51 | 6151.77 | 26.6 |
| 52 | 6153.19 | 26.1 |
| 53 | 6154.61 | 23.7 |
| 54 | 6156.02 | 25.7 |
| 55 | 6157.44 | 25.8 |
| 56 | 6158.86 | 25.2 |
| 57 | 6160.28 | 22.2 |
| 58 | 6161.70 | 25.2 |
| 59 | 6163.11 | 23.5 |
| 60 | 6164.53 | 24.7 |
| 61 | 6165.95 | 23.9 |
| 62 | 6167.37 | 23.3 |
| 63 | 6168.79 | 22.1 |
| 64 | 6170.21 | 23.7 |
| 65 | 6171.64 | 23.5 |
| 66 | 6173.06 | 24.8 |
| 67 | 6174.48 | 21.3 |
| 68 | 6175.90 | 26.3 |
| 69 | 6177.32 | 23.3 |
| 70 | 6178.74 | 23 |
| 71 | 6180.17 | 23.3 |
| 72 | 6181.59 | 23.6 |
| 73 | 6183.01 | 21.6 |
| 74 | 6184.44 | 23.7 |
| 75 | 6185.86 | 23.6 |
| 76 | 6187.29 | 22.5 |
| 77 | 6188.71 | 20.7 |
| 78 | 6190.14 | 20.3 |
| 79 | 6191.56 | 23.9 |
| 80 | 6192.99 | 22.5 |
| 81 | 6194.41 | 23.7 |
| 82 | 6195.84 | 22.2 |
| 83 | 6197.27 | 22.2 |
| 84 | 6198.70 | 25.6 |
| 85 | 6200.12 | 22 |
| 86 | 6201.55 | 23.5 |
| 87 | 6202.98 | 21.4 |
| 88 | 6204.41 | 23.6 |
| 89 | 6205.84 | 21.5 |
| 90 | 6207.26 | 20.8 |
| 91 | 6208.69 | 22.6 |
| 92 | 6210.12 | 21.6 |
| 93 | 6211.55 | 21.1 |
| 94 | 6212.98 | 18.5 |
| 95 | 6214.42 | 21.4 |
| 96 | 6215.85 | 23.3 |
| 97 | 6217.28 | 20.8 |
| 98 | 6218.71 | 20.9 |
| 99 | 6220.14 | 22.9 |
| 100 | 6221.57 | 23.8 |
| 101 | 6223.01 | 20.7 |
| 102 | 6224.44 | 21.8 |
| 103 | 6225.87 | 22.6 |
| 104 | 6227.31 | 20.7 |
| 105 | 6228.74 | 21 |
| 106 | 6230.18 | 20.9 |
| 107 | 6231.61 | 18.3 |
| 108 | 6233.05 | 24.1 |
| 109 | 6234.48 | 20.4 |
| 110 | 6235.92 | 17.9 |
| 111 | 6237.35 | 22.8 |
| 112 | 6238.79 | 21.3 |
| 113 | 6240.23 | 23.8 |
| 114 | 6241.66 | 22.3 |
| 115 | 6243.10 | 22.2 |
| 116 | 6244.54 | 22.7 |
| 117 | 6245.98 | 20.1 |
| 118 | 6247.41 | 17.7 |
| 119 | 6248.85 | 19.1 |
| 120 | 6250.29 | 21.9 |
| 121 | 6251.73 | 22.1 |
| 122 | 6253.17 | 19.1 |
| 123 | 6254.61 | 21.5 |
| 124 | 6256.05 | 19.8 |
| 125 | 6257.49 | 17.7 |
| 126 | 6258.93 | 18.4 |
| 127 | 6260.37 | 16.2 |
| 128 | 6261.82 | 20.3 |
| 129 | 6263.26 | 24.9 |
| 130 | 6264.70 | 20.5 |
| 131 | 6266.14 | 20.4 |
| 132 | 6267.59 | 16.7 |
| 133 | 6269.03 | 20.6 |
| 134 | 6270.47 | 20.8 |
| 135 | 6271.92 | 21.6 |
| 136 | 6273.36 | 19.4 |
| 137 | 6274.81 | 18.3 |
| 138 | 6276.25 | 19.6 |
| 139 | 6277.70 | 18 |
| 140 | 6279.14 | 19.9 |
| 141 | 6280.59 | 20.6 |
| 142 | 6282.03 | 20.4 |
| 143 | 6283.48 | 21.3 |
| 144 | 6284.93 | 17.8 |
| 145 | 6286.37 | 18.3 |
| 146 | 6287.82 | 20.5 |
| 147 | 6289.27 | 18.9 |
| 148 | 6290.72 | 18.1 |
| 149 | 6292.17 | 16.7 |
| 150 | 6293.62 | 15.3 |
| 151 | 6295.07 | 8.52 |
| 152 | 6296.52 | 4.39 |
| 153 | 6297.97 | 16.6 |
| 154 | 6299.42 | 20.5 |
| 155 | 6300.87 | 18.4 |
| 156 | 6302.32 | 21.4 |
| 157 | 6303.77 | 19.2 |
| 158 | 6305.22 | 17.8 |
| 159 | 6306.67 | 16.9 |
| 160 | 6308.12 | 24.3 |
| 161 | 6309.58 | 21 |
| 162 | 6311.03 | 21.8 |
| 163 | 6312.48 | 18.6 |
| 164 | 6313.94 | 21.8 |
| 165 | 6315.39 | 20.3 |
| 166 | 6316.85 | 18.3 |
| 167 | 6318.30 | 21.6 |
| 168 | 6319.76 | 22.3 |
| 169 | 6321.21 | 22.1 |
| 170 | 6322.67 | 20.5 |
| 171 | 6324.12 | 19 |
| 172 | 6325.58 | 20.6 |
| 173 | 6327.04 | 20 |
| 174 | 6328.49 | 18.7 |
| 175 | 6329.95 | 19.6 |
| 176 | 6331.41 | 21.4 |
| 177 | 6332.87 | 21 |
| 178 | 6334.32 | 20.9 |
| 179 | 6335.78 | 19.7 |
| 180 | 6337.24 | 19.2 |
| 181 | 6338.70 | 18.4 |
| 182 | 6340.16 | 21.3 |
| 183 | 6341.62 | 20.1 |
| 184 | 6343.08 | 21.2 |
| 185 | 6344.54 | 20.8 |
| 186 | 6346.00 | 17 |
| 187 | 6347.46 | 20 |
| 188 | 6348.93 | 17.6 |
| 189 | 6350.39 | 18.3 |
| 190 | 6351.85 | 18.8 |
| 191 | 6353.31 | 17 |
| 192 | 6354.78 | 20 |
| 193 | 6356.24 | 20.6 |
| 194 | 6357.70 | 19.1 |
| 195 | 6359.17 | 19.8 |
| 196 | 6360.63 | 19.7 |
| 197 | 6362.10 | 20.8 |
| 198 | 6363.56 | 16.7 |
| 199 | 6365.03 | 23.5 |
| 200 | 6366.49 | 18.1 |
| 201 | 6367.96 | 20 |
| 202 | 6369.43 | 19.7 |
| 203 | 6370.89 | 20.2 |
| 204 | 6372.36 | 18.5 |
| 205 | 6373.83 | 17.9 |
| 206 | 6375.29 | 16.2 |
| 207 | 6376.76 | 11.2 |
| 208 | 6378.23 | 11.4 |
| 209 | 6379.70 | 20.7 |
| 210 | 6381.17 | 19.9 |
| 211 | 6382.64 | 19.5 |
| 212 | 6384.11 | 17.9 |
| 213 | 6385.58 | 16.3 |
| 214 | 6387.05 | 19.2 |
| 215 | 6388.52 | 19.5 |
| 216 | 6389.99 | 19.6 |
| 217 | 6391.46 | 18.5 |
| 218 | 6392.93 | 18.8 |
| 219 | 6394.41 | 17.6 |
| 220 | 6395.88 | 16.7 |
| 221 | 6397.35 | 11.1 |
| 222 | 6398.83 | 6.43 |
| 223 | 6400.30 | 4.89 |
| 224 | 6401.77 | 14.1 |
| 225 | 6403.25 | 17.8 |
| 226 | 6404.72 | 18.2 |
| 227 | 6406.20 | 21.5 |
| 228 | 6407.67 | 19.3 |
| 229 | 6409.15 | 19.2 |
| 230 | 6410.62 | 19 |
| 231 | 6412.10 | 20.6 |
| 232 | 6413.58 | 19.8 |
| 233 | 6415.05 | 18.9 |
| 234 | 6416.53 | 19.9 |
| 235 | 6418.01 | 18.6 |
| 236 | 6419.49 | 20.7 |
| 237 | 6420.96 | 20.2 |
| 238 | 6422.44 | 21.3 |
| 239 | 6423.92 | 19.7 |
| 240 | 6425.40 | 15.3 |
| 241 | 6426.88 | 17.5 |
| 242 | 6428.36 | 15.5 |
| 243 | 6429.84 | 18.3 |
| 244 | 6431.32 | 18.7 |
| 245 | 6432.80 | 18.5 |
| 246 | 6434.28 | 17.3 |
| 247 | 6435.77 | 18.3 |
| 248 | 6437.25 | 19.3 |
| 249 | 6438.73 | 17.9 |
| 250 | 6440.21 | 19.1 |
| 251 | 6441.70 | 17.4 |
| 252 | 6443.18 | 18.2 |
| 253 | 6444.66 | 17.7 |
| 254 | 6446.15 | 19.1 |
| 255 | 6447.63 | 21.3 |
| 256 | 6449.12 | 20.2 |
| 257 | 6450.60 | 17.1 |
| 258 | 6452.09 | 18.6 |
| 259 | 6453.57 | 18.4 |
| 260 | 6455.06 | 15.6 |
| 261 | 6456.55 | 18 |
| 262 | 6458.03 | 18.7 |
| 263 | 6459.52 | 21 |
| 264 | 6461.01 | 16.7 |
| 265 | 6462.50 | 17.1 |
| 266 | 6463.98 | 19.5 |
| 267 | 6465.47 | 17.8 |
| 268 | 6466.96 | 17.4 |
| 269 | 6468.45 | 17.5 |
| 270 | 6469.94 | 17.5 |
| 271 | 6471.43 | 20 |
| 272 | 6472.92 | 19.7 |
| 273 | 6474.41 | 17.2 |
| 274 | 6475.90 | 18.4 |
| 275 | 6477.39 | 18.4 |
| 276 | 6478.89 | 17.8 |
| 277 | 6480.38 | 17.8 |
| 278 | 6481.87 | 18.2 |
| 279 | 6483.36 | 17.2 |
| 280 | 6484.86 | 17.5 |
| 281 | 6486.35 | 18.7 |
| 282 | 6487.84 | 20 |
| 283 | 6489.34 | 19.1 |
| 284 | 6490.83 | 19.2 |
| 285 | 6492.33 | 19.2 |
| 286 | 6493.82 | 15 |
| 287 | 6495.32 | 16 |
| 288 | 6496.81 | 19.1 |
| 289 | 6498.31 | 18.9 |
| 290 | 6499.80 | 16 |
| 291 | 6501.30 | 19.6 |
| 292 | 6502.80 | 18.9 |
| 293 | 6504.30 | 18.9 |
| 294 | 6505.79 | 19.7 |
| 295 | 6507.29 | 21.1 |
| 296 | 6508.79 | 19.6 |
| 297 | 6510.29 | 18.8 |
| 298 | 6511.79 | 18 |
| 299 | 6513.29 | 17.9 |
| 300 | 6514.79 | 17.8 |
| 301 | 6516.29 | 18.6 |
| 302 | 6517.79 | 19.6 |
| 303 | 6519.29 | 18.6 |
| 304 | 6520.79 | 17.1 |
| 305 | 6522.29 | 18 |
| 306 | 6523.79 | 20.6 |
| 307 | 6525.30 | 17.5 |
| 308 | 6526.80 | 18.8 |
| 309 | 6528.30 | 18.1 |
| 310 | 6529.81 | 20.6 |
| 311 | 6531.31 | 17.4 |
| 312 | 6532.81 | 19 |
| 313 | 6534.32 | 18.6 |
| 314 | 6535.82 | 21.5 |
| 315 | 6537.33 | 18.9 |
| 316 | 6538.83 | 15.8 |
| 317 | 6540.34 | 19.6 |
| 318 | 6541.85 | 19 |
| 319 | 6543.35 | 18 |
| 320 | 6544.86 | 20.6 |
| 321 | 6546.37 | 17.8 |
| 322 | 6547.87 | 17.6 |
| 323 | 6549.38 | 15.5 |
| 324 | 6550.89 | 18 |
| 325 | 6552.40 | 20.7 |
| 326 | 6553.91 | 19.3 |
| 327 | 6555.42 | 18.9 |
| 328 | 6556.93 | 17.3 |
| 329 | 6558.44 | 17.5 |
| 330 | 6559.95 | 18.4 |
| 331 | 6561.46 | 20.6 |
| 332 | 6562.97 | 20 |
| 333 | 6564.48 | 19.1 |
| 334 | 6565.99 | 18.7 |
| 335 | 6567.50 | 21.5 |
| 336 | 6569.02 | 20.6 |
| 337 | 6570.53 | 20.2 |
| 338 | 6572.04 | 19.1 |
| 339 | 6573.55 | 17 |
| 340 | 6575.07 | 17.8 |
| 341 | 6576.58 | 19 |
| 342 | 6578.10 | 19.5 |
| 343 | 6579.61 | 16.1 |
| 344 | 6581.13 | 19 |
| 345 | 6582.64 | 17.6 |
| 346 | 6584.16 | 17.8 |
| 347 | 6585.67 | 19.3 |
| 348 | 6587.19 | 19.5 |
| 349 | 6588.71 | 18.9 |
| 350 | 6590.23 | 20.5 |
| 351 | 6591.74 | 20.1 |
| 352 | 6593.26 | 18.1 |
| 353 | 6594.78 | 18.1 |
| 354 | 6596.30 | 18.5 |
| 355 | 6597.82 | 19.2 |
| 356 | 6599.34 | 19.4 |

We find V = 0.213 mag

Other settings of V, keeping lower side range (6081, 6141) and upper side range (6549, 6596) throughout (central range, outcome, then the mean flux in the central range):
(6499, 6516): 0.11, 18.8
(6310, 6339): 0.28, 20.3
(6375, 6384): 0.43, 16.6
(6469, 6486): 0.19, 18.2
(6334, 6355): 0.31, 19.3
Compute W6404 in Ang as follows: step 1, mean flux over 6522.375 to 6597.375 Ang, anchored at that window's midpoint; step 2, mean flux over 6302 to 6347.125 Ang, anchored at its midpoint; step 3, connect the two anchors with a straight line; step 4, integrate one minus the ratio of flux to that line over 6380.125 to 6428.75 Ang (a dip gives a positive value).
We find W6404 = 5.0 Ang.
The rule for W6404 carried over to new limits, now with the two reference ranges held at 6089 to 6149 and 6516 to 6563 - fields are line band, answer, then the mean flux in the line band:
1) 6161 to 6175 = 2.92 Ang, 23.6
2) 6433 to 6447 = 2.17 Ang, 18.3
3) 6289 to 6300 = 4.82 Ang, 14.6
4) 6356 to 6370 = 2.45 Ang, 19.8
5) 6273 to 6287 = 3.76 Ang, 19.4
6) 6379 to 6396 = 3.28 Ang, 18.7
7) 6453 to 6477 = 3.14 Ang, 18.2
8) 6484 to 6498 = 1.32 Ang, 18.2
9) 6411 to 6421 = 1.17 Ang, 19.8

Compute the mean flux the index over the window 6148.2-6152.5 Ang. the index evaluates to 27.5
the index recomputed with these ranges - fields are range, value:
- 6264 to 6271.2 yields 19.8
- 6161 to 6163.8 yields 24.4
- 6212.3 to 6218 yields 21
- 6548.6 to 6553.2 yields 18.1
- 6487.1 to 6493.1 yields 19.3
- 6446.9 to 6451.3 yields 19.6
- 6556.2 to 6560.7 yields 17.7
